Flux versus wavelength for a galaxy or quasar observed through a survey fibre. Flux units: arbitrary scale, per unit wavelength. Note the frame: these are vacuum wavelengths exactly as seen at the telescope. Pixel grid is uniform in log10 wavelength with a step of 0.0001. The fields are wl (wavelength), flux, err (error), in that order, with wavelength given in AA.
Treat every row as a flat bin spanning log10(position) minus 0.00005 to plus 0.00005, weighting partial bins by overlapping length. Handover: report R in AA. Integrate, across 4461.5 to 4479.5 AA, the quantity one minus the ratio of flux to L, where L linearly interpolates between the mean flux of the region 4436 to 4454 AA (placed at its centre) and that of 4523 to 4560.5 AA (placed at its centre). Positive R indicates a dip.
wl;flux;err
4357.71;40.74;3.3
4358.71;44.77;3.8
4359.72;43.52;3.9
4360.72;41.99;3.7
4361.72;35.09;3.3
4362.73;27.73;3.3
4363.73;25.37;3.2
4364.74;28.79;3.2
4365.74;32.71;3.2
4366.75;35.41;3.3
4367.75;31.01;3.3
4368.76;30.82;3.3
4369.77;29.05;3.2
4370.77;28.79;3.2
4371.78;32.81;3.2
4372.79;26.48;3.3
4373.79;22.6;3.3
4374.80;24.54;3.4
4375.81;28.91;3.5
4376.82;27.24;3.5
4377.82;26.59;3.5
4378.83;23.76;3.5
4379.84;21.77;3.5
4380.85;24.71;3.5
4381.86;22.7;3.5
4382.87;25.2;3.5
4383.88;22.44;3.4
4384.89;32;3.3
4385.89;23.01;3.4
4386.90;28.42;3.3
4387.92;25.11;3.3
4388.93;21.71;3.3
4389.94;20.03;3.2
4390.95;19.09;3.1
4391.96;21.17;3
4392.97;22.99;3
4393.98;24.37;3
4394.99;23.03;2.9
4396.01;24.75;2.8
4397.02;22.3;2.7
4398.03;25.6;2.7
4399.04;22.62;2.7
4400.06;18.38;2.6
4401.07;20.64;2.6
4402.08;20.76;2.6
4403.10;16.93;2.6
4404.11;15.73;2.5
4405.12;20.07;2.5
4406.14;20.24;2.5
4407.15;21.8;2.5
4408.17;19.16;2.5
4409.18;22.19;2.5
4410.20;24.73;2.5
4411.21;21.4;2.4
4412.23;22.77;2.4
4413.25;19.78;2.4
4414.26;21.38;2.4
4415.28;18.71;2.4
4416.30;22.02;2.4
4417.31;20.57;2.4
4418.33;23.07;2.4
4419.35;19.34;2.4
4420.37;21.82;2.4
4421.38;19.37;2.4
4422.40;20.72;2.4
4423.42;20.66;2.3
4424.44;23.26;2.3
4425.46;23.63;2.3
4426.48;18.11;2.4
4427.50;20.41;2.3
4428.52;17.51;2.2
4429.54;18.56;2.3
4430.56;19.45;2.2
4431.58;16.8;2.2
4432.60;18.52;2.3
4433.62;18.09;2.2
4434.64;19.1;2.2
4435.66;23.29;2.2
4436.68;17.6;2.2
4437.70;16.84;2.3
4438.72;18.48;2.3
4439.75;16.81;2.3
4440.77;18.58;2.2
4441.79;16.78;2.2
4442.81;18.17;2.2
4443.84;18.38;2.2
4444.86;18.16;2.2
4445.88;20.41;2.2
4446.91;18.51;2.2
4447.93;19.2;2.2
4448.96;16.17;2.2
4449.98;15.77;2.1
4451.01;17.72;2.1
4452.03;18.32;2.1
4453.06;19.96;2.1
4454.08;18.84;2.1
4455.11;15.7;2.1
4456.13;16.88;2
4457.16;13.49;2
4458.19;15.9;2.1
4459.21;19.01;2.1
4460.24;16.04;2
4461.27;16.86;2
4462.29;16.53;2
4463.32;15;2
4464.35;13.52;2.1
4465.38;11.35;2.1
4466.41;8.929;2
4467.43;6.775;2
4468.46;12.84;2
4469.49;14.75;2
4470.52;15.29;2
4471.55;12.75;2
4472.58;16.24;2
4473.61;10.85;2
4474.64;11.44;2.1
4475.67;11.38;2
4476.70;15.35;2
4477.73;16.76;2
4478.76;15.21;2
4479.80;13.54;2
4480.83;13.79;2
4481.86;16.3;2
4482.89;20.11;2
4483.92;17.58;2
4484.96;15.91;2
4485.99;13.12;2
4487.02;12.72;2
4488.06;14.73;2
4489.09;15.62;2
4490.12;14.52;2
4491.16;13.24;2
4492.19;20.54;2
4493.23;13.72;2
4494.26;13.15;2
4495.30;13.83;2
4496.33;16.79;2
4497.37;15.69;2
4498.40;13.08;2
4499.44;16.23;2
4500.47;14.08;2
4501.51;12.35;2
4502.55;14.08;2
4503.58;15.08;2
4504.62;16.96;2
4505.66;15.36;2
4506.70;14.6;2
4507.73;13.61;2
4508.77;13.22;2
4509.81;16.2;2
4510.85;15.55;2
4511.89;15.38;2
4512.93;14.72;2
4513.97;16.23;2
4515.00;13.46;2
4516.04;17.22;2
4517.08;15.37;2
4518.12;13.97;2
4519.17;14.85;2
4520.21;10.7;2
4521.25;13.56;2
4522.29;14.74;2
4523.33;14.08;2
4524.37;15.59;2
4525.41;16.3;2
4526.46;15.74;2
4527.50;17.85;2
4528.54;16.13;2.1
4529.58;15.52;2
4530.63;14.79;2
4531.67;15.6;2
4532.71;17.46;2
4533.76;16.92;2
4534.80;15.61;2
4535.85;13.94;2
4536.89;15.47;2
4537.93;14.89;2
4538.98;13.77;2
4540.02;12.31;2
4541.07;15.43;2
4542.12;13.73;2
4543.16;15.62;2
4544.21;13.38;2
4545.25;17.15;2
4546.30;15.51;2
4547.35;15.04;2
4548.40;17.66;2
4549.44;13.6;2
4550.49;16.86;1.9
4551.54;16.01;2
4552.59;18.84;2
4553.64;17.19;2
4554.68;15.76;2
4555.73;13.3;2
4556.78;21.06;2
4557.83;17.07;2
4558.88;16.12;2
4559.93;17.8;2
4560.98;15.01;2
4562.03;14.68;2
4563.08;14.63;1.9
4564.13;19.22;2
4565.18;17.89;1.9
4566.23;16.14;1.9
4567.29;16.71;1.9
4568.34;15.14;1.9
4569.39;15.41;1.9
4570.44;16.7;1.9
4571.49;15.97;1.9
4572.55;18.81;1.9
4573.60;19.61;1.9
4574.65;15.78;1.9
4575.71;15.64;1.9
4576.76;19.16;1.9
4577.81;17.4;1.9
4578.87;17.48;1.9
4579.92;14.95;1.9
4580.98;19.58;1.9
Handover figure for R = 4.3 AA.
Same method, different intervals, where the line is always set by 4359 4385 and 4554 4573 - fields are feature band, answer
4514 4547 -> 6.33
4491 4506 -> 4.17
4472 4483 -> 3.82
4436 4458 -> 5.87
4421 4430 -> 1.85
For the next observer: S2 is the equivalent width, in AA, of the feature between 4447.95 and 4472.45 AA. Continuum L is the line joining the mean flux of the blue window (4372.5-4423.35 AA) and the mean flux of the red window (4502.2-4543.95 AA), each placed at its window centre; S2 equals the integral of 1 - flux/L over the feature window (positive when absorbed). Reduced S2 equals 4.6 AA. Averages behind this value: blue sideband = 22.5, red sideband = 15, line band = 15.2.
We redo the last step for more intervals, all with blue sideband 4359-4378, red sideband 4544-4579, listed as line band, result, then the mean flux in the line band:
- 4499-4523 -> 6.7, 14.7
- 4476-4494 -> 5.5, 15.4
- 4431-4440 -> 2.6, 18.4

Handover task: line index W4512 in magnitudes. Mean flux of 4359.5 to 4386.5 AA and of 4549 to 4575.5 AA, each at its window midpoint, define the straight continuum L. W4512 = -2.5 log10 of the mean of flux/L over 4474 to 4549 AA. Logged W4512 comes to 0.30 mag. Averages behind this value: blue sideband 28.6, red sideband 16.6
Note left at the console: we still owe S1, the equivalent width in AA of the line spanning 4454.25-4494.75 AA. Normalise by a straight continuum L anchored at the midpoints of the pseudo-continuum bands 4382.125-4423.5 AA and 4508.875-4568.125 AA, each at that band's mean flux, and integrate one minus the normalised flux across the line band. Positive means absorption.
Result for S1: 8.65 AA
